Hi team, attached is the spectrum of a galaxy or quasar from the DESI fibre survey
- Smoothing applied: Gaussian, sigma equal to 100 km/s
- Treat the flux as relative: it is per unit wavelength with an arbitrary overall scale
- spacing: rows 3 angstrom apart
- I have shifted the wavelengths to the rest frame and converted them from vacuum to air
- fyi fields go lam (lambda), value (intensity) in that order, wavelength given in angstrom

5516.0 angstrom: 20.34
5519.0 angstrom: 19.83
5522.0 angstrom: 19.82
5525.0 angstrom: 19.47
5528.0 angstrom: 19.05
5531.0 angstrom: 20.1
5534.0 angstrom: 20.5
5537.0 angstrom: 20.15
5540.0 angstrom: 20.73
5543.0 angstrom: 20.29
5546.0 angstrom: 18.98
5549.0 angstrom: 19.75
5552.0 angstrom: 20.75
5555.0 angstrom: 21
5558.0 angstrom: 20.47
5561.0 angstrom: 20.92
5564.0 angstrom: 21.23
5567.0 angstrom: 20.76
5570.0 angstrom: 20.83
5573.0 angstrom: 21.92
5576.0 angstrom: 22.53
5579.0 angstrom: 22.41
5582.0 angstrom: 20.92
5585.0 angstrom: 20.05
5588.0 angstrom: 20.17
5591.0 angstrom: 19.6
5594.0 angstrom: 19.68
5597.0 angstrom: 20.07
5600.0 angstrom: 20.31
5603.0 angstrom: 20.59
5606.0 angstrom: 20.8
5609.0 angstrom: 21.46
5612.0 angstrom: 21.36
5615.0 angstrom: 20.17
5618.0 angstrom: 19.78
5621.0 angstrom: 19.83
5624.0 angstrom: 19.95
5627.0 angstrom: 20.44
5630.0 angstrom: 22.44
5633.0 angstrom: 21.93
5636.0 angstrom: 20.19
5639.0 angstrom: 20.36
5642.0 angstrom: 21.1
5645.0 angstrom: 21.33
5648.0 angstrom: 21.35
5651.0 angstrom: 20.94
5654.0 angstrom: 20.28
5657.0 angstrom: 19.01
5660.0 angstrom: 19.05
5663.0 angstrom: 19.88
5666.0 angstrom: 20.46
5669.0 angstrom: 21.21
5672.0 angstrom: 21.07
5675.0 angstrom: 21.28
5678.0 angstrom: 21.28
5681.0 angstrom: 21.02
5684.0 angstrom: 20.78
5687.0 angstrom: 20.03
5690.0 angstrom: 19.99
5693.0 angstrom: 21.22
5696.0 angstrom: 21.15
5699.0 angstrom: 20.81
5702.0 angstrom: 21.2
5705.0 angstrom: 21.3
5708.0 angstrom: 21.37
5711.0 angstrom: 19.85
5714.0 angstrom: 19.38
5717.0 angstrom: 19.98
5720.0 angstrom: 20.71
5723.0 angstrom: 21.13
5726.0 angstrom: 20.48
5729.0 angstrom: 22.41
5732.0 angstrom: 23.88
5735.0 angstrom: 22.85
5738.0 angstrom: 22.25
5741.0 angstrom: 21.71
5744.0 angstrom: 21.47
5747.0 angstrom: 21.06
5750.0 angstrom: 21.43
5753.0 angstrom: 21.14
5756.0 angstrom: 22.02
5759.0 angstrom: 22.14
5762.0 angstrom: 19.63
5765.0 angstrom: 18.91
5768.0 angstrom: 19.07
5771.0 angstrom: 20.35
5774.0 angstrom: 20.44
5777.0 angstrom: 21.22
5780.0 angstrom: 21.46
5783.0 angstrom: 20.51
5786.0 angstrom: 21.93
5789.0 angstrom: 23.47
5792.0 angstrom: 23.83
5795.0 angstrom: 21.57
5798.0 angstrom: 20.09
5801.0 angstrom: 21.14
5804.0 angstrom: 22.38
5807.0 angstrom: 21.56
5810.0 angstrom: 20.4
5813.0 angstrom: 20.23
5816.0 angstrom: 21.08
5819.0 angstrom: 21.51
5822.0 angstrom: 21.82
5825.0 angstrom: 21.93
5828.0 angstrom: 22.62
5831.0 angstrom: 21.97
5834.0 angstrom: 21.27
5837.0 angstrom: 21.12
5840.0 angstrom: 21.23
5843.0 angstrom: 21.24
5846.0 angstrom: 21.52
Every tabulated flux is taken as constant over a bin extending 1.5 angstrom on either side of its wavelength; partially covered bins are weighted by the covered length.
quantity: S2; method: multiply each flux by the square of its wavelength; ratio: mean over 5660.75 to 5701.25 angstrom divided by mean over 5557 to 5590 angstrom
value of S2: 1.0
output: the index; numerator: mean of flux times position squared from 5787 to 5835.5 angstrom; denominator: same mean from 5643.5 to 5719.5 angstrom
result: 1.10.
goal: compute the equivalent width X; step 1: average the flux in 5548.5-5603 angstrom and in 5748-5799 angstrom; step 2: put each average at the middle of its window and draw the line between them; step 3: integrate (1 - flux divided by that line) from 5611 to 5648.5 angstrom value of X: 0.2 angstrom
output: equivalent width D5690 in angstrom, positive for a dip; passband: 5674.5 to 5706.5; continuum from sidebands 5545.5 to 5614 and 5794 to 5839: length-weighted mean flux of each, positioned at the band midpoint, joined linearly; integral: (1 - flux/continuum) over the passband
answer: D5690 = 0.2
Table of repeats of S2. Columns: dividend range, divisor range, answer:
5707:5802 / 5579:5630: 1.09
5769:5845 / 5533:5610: 1.13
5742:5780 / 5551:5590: 1.06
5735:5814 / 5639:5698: 1.07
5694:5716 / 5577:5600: 1.06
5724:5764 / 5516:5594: 1.13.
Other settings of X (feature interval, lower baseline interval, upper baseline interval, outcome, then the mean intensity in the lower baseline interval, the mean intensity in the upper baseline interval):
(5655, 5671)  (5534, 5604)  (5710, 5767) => 0.73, 20.6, 21.2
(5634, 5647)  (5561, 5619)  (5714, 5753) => 0.14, 20.8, 21.5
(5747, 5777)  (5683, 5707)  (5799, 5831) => 0.79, 20.8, 21.5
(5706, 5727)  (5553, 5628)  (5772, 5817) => 0.70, 20.7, 21.4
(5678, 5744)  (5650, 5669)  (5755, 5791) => -2.23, 20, 21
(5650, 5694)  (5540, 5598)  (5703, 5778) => 0.85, 20.7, 21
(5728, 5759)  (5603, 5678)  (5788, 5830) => -1.08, 20.7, 21.7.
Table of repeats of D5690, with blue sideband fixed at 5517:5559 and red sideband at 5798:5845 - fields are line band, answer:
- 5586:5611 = 0.0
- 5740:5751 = -0.2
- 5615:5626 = 0.3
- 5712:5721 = 0.4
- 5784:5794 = -0.8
